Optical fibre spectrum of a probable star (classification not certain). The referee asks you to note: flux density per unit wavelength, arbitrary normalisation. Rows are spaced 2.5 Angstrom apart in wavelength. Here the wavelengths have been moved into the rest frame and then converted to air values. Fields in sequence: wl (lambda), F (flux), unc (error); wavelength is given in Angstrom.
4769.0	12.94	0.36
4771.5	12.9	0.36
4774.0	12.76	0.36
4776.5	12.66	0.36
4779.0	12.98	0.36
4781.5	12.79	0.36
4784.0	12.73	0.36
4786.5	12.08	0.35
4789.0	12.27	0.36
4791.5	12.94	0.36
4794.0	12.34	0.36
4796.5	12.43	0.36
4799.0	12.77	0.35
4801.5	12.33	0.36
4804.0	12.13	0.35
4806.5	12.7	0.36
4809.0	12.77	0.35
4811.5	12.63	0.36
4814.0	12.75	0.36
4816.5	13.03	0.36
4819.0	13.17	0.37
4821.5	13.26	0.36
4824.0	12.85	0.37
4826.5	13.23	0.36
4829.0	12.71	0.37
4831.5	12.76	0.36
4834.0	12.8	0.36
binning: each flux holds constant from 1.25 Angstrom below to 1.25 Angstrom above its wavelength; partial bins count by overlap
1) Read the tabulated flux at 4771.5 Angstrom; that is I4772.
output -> 12.9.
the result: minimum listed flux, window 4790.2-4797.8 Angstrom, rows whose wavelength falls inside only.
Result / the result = 12.34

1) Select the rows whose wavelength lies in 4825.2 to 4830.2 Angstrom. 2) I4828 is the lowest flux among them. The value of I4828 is 12.71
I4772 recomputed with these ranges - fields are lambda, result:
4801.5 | 12.33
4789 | 12.27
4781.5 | 12.79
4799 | 12.77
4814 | 12.75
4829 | 12.71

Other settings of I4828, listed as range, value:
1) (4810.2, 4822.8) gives 12.63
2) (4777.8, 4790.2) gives 12.08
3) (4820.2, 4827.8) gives 12.85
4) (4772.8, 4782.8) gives 12.66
